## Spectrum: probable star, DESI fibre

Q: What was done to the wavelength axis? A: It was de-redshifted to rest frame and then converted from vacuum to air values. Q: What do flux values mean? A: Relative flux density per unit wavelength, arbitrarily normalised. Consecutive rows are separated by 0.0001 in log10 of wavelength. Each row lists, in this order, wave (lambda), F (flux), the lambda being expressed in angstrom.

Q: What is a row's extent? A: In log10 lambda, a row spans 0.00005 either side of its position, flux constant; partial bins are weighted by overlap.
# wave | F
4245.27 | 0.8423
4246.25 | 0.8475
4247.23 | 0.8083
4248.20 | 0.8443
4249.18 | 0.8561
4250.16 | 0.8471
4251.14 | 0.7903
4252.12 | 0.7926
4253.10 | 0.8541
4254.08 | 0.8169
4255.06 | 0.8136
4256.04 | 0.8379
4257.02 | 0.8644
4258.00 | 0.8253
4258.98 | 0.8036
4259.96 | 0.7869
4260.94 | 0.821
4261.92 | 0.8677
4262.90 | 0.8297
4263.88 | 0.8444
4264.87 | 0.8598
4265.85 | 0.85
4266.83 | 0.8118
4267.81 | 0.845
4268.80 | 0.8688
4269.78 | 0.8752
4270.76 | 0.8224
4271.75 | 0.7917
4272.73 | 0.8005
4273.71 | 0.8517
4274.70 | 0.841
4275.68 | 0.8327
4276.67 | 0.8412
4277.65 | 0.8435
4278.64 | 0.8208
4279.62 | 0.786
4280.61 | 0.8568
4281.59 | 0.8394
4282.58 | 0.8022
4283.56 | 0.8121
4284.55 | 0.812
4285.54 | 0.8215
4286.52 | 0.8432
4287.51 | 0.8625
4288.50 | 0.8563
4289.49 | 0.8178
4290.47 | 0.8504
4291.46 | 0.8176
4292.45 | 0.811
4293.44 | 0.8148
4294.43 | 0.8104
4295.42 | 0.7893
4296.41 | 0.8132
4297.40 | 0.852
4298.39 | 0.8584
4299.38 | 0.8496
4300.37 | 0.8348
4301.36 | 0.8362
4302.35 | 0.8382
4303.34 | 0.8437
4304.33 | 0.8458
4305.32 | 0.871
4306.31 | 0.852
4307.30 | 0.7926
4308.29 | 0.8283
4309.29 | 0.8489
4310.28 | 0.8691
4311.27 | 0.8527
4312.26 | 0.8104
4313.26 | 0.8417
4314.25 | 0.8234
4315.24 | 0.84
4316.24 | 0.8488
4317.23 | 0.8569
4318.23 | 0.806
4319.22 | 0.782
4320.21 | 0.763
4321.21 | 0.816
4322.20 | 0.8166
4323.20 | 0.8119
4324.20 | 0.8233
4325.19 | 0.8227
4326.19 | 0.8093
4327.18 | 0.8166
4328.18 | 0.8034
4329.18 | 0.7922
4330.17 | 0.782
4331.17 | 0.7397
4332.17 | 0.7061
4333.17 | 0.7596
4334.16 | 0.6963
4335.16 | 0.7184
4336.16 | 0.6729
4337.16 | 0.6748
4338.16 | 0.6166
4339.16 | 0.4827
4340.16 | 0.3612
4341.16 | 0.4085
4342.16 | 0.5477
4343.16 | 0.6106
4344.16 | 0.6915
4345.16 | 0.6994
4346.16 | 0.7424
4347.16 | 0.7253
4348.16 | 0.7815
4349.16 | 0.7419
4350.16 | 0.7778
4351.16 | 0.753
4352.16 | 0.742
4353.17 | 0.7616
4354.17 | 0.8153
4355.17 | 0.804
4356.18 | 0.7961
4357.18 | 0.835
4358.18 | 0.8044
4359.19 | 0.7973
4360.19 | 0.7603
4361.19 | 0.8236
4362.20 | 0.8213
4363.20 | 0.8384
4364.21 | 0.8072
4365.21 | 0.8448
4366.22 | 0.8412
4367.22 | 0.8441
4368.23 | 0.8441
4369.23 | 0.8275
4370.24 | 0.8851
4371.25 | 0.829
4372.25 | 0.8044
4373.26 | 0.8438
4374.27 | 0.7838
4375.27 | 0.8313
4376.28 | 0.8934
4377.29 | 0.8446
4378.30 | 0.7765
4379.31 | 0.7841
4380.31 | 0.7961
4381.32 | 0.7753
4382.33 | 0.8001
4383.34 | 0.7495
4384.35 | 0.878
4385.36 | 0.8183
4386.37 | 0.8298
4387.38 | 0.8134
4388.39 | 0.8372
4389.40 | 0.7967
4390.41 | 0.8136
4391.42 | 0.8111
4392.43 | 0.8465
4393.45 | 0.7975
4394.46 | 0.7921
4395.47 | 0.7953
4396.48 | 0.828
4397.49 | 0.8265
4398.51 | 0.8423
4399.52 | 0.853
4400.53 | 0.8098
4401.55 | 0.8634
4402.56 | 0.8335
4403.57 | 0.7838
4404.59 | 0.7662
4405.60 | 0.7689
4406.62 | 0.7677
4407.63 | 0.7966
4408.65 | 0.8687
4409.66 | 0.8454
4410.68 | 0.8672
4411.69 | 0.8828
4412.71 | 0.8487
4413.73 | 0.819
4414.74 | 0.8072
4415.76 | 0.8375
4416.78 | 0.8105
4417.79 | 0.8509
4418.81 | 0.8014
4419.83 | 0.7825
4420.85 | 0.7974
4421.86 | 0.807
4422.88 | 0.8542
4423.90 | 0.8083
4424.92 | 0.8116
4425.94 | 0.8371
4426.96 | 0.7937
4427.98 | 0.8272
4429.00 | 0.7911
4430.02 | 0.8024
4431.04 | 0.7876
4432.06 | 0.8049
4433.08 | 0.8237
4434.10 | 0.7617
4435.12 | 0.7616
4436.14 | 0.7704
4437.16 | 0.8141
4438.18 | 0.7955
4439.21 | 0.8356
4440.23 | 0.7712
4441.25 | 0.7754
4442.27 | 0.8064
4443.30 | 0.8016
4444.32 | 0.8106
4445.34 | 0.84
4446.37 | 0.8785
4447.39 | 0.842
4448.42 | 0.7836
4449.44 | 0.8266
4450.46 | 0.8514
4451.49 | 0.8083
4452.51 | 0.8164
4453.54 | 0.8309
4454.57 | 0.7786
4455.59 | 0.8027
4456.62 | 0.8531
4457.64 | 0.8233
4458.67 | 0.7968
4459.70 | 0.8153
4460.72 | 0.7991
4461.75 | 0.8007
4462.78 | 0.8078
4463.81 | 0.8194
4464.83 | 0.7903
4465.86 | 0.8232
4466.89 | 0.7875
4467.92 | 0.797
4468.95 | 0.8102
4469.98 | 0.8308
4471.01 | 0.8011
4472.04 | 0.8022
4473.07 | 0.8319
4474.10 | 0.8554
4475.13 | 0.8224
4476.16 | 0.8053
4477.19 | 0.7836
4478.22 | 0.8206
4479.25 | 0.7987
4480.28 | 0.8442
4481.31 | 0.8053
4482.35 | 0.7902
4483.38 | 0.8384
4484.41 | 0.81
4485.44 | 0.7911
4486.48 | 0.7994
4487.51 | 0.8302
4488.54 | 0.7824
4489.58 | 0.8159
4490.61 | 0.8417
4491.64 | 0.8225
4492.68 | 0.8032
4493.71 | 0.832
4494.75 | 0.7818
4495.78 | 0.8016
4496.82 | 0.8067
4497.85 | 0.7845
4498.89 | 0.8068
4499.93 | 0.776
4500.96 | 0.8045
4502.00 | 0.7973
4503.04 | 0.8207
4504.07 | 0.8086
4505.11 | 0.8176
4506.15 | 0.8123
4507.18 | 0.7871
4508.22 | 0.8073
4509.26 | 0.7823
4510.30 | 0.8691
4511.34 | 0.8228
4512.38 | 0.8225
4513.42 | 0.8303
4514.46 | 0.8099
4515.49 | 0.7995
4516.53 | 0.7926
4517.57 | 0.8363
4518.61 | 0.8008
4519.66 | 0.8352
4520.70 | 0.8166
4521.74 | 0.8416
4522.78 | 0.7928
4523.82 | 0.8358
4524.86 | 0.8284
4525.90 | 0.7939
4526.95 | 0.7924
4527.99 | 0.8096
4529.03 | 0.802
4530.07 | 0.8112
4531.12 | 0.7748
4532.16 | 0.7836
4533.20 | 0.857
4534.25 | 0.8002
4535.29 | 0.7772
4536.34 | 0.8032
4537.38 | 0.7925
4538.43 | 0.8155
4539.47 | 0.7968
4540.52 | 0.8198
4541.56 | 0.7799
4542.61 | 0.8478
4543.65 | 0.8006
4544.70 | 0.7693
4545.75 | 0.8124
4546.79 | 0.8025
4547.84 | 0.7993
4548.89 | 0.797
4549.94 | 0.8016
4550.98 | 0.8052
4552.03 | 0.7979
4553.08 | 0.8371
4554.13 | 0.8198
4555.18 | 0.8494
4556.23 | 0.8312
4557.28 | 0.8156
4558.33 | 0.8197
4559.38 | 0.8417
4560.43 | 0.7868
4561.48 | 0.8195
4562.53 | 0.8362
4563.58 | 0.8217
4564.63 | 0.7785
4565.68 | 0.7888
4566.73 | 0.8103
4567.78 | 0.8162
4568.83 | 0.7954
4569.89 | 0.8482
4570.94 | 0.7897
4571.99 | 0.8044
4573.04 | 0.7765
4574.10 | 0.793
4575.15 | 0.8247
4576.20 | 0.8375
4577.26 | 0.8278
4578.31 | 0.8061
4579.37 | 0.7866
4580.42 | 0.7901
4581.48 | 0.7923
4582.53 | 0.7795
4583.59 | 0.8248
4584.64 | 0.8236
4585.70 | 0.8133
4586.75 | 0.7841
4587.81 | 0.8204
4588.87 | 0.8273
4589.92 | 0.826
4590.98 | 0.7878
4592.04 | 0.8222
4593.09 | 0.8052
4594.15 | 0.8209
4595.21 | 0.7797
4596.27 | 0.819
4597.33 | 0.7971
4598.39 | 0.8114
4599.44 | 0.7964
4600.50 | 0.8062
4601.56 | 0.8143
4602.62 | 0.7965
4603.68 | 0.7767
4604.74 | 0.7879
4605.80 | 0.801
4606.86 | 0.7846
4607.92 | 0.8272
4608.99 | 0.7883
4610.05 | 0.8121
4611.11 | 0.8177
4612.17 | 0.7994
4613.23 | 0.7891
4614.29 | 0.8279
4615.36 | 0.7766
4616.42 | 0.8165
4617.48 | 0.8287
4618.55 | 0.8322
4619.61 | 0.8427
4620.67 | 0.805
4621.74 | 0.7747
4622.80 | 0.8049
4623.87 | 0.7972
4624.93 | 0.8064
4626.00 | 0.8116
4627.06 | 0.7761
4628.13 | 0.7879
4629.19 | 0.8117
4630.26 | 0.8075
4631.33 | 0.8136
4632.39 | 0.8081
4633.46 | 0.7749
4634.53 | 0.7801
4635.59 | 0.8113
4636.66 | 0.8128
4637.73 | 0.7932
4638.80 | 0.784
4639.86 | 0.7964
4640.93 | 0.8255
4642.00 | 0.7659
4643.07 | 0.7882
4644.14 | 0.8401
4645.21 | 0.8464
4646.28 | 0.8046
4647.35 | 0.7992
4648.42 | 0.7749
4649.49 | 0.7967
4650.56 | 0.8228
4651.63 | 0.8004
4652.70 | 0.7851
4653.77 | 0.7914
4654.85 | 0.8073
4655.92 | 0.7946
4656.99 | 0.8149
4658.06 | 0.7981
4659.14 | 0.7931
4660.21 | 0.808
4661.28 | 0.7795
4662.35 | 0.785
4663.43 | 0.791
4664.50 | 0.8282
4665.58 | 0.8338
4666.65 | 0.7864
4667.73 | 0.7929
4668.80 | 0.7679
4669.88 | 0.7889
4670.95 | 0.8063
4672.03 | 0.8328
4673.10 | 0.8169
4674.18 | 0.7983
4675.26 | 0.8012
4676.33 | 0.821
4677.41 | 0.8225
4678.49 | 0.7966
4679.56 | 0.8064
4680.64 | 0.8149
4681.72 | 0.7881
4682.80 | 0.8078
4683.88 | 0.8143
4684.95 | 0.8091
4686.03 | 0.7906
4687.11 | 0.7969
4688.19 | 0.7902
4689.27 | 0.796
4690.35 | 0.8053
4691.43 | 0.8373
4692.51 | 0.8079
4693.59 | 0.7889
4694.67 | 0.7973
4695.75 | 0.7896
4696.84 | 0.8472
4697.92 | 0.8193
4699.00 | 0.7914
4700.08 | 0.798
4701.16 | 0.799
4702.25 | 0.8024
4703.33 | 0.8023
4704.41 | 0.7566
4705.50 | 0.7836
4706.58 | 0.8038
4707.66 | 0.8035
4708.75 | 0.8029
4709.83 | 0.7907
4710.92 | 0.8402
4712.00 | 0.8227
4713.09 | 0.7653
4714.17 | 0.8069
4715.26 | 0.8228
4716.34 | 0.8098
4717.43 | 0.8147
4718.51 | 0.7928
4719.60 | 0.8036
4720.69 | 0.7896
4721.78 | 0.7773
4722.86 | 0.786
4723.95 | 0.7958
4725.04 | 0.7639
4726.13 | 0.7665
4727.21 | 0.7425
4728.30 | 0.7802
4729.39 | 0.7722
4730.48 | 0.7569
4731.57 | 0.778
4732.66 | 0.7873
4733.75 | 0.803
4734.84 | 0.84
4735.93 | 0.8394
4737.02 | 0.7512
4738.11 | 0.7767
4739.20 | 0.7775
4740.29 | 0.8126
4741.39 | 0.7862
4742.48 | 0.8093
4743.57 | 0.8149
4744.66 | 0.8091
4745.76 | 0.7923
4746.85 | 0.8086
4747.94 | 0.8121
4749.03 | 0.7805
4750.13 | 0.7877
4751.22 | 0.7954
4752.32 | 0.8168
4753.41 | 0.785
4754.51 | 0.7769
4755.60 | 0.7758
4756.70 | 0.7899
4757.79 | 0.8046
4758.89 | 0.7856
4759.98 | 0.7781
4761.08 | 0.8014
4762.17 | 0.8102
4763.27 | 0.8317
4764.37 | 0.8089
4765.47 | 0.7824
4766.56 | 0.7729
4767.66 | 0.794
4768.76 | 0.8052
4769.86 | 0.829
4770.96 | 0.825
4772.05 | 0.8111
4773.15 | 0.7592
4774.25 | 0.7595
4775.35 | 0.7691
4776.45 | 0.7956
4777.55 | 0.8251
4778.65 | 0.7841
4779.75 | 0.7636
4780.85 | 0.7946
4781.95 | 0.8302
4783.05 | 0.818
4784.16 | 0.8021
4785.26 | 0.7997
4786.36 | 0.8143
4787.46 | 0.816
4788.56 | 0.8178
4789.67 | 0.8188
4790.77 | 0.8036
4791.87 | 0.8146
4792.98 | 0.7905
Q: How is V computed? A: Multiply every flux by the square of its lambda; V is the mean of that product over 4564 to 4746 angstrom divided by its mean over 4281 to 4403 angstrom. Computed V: 1.2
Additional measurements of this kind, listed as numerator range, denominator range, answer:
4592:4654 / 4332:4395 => 1.18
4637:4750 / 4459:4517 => 1.08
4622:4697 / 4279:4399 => 1.17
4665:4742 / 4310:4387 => 1.21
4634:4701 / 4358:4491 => 1.10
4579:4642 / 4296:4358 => 1.19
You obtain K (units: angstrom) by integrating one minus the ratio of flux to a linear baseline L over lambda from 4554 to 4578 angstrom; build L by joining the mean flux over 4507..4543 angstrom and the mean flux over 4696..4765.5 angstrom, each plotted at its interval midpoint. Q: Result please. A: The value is -0.2 angstrom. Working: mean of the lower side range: 0.81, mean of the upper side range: 0.796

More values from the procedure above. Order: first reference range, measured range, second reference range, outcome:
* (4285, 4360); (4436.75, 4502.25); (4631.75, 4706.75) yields -2.0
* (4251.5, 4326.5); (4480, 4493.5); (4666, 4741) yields 0.0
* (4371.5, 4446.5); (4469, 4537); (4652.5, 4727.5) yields -0.1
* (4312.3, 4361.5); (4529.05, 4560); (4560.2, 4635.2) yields -0.6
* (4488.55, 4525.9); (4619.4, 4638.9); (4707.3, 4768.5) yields 0.1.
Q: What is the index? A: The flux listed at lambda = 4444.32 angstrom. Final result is 0.8106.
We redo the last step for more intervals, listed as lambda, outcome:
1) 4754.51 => 0.7769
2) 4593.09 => 0.8052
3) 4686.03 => 0.7906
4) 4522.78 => 0.7928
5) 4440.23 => 0.7712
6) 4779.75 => 0.7636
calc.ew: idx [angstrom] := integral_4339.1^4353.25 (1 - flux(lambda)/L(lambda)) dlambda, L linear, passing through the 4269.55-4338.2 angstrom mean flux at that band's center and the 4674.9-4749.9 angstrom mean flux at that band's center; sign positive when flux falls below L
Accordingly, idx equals 2.7 angstrom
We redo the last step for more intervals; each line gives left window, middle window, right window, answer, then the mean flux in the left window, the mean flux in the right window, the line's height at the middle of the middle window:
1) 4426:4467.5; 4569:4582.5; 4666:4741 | 0.0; 0.808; 0.798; 0.803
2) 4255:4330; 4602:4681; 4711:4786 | 0.0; 0.829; 0.795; 0.803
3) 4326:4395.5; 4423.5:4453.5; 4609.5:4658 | -1.2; 0.768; 0.804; 0.778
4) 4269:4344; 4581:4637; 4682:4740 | -0.7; 0.79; 0.796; 0.795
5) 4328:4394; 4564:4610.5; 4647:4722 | -0.8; 0.766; 0.802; 0.791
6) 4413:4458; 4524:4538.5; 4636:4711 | 0.1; 0.811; 0.802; 0.808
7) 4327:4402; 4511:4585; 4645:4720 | -1.8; 0.773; 0.803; 0.79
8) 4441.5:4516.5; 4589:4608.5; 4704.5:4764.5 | 0.0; 0.812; 0.794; 0.804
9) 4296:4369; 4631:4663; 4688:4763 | -0.3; 0.776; 0.796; 0.792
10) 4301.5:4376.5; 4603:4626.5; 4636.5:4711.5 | -0.2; 0.777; 0.802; 0.798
